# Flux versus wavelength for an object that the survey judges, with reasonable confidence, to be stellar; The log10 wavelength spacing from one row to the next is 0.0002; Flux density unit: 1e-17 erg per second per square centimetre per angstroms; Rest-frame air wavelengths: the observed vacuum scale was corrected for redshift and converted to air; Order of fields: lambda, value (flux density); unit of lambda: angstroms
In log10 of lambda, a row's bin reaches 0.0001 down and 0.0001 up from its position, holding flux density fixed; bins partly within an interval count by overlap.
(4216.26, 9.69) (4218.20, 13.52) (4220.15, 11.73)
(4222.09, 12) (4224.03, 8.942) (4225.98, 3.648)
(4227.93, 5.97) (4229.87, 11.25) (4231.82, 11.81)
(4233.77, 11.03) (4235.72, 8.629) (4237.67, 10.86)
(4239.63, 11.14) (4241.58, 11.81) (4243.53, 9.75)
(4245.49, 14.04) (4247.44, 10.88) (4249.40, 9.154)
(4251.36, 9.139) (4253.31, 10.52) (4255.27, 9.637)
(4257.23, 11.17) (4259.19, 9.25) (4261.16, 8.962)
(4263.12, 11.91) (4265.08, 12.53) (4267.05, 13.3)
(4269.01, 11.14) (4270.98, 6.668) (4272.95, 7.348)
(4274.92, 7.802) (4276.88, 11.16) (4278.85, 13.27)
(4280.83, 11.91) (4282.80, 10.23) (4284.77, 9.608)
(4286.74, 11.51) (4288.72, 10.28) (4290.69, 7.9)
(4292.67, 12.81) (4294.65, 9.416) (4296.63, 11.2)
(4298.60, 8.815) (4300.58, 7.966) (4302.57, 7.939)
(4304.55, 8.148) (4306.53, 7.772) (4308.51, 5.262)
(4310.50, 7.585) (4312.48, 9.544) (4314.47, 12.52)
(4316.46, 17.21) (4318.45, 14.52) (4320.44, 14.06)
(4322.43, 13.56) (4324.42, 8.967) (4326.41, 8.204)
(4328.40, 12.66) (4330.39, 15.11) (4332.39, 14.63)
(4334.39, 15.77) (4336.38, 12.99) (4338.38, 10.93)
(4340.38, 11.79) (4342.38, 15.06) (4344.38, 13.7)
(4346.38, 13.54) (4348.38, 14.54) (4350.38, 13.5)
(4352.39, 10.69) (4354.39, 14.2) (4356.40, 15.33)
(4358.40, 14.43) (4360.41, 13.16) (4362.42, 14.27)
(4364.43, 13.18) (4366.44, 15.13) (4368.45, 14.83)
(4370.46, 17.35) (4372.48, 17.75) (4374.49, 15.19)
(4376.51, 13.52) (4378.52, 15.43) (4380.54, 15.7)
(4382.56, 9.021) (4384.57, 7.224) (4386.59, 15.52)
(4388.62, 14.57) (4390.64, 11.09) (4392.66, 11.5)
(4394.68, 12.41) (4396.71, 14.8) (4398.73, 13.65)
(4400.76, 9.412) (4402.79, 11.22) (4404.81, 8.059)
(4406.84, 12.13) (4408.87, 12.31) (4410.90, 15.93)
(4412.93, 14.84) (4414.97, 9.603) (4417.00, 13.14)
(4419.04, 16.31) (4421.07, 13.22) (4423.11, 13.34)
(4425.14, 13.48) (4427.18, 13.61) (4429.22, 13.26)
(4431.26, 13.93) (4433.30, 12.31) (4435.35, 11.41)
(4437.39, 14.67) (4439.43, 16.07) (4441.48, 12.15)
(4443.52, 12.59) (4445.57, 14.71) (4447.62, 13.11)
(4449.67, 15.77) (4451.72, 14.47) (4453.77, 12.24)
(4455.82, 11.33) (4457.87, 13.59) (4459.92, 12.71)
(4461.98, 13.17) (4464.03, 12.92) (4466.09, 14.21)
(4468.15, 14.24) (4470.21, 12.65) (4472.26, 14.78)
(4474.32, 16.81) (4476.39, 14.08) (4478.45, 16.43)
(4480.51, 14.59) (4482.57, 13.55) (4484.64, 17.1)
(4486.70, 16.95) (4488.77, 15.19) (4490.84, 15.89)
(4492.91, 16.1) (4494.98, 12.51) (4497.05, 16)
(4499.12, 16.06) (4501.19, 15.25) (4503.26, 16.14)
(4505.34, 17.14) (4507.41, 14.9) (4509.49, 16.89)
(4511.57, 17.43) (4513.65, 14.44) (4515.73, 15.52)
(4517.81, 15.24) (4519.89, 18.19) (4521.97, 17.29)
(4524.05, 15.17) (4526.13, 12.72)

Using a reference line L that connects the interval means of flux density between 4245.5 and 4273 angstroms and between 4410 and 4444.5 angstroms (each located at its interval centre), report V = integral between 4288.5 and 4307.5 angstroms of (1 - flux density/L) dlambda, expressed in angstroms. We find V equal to 3.23 angstroms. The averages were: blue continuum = 10.3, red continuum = 13.5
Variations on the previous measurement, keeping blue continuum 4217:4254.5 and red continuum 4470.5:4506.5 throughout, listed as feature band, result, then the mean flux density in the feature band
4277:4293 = 0.6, 10.9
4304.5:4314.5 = 3.1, 8.12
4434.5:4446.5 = 0.7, 13.6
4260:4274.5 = 1.0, 10.1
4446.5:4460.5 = 1.4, 13.3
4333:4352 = -1.5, 13.5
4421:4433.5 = 0.8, 13.4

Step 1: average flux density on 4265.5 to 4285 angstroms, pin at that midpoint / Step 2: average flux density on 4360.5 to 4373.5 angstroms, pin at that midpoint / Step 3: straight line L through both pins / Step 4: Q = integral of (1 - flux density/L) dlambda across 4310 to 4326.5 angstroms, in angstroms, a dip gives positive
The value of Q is 0.7 angstroms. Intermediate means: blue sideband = 10.3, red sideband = 15.3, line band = 12.1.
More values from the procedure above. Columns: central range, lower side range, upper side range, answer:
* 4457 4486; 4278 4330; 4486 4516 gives 1.2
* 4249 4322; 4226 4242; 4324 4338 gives 6.9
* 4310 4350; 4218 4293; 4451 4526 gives -3.7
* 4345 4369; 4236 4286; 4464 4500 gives -2.7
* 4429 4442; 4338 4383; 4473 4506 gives 1.3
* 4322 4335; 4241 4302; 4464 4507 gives -1.0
